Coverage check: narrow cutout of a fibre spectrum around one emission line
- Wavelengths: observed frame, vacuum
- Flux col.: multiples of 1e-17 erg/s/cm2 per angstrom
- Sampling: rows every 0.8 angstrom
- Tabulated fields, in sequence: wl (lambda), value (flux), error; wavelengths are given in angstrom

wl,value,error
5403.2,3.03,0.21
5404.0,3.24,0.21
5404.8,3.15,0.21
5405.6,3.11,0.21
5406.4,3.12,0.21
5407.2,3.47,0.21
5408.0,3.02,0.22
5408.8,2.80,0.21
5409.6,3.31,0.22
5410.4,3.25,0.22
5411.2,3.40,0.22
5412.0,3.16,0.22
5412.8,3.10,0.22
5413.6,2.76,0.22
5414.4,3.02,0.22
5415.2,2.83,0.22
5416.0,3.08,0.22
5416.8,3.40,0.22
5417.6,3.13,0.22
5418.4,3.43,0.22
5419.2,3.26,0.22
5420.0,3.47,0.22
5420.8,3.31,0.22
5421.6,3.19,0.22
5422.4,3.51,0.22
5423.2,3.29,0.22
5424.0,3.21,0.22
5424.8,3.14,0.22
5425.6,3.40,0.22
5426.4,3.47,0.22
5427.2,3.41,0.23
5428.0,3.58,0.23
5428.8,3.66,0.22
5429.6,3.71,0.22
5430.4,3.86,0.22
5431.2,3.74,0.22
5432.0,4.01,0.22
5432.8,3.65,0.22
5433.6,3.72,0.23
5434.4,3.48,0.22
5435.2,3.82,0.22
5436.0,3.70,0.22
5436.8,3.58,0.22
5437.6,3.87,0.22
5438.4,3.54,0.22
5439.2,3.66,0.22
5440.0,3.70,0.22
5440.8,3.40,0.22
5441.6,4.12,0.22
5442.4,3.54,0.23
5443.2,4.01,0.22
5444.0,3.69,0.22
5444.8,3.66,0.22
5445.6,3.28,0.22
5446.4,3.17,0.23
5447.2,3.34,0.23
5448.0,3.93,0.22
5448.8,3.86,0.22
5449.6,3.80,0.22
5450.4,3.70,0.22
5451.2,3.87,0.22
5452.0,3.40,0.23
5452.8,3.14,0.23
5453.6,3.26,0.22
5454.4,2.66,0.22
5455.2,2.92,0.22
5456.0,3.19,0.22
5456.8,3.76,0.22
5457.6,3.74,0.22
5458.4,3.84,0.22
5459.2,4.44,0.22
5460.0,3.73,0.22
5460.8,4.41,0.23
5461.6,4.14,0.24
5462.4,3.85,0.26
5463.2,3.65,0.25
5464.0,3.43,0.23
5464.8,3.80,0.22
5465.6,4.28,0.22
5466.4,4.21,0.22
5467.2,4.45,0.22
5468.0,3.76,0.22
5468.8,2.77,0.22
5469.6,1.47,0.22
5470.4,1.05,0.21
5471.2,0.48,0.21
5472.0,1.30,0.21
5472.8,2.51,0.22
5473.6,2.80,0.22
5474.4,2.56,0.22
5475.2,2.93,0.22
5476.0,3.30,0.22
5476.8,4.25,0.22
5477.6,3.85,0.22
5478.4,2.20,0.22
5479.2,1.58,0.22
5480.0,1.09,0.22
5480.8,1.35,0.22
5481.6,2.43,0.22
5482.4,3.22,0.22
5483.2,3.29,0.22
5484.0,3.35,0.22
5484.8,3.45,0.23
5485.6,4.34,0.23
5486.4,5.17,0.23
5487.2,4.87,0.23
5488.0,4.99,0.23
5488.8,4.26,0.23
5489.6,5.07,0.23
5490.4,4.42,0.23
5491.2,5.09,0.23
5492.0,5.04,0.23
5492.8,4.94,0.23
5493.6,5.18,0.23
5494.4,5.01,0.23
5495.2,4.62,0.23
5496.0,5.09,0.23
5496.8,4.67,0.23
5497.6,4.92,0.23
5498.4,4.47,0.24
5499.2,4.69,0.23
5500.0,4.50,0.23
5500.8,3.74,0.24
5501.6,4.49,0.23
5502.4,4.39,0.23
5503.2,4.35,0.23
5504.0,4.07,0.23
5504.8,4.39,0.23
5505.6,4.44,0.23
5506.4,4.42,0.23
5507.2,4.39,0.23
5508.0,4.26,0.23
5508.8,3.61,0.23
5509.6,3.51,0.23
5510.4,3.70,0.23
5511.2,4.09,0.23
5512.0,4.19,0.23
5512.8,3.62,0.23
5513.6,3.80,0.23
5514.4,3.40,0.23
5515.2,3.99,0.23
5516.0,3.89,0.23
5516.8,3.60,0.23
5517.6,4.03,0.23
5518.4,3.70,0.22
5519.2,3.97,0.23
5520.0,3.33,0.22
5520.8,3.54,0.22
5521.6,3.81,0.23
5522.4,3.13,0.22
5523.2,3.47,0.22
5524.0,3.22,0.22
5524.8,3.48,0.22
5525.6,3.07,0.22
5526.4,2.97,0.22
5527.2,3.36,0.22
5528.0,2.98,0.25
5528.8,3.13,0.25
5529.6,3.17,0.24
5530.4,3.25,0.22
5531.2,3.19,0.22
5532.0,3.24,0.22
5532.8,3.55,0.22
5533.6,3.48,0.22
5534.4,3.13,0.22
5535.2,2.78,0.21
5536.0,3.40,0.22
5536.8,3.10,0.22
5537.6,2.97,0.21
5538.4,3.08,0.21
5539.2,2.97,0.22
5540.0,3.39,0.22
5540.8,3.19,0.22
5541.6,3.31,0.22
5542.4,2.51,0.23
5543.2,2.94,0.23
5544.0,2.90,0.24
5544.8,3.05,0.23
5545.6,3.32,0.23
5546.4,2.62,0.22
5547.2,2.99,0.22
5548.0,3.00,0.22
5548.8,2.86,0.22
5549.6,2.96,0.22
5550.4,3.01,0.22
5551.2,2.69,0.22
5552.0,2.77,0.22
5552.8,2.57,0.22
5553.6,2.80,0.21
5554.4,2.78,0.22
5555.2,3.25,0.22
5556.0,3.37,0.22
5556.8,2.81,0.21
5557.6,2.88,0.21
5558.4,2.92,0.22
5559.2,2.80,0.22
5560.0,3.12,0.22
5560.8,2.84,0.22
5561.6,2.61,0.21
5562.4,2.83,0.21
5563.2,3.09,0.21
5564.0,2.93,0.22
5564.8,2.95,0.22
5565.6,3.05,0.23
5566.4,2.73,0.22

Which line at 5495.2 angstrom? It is C IV 1549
